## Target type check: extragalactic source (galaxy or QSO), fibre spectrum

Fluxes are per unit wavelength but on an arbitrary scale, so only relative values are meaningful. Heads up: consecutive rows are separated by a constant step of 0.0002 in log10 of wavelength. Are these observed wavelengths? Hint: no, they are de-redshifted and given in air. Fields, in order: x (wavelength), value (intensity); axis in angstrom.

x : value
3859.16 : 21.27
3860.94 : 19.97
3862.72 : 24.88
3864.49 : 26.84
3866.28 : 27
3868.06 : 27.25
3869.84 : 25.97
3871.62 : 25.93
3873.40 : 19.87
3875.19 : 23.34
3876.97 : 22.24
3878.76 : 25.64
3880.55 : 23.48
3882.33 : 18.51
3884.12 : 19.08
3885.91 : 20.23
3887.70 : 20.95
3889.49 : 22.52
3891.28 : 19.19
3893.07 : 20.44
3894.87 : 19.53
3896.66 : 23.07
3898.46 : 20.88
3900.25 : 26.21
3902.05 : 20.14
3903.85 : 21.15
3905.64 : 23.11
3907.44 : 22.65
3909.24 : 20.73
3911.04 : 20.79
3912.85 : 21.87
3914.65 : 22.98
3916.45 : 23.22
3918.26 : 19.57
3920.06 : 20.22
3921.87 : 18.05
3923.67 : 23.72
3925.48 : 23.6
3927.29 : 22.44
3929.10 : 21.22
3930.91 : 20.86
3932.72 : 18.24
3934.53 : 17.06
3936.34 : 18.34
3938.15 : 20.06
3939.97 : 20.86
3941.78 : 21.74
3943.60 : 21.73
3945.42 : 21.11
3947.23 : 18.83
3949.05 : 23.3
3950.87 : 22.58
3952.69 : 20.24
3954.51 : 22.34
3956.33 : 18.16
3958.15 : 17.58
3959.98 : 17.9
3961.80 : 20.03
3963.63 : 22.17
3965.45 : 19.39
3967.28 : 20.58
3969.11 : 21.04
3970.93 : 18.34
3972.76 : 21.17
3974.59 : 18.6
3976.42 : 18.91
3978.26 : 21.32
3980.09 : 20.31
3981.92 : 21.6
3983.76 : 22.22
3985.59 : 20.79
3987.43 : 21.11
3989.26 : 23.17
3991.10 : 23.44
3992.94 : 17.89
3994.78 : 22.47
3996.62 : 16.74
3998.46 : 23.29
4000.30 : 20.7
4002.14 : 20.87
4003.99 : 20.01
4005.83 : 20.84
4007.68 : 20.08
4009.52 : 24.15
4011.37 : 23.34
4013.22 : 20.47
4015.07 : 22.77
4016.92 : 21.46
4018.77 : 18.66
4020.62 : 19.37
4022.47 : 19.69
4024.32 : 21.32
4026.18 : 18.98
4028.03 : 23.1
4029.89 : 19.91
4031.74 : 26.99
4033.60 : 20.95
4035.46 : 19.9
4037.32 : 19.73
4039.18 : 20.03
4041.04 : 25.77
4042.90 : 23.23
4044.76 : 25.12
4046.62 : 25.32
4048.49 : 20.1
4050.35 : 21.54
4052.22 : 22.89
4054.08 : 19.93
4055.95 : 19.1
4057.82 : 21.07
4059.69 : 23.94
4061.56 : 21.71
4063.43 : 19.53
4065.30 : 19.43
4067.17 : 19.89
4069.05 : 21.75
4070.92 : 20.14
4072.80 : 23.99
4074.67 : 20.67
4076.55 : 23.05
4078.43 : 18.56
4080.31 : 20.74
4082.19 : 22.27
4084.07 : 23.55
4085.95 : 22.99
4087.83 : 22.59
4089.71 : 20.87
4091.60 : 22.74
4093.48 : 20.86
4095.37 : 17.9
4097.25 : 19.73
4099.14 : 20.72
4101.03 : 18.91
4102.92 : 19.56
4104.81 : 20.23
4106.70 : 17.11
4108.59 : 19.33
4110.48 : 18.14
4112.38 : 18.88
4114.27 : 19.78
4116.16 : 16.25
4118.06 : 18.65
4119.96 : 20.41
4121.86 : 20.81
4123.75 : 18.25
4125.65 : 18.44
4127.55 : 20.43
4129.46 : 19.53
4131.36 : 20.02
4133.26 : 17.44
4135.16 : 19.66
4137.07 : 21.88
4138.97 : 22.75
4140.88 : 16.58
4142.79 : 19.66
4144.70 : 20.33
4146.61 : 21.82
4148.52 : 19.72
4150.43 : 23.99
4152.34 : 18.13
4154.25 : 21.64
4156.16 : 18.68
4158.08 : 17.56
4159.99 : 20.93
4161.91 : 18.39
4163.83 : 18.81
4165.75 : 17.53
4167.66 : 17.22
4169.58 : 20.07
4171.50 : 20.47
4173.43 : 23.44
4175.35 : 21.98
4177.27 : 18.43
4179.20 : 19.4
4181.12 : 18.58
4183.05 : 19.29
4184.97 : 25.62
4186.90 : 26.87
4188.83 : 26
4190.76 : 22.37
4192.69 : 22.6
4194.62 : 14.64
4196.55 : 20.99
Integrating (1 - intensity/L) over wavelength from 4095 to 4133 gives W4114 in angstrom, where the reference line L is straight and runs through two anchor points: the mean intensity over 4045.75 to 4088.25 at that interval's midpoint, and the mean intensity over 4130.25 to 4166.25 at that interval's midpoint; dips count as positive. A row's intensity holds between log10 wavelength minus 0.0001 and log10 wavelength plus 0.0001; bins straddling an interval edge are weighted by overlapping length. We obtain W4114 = 2.52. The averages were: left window 21.5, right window 19.8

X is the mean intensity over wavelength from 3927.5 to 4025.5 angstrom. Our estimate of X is 20.6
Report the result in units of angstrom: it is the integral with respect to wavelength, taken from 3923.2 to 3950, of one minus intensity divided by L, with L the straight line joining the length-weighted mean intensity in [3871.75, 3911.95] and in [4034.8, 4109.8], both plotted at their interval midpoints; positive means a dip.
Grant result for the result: 0.8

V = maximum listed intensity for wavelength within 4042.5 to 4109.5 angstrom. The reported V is 25.32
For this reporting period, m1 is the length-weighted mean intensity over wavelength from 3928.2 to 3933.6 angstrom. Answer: 20.1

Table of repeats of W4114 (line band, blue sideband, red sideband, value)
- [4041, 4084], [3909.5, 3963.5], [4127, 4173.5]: -3.3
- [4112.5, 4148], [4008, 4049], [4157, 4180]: 1.0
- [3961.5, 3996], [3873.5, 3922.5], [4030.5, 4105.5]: 1.1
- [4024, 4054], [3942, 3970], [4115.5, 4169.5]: -3.1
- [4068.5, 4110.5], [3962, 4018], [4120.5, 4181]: -1.1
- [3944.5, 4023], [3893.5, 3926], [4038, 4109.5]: 2.9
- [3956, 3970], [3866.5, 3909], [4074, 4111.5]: 1.3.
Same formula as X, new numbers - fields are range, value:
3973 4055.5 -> 21.3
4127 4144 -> 19.8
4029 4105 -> 21.4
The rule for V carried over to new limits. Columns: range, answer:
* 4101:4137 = 20.81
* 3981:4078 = 26.99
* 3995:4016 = 24.15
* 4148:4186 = 25.62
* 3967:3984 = 22.22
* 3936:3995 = 23.44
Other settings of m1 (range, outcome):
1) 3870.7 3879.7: 23.4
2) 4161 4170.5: 18.4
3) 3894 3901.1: 22.4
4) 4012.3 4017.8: 21.6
